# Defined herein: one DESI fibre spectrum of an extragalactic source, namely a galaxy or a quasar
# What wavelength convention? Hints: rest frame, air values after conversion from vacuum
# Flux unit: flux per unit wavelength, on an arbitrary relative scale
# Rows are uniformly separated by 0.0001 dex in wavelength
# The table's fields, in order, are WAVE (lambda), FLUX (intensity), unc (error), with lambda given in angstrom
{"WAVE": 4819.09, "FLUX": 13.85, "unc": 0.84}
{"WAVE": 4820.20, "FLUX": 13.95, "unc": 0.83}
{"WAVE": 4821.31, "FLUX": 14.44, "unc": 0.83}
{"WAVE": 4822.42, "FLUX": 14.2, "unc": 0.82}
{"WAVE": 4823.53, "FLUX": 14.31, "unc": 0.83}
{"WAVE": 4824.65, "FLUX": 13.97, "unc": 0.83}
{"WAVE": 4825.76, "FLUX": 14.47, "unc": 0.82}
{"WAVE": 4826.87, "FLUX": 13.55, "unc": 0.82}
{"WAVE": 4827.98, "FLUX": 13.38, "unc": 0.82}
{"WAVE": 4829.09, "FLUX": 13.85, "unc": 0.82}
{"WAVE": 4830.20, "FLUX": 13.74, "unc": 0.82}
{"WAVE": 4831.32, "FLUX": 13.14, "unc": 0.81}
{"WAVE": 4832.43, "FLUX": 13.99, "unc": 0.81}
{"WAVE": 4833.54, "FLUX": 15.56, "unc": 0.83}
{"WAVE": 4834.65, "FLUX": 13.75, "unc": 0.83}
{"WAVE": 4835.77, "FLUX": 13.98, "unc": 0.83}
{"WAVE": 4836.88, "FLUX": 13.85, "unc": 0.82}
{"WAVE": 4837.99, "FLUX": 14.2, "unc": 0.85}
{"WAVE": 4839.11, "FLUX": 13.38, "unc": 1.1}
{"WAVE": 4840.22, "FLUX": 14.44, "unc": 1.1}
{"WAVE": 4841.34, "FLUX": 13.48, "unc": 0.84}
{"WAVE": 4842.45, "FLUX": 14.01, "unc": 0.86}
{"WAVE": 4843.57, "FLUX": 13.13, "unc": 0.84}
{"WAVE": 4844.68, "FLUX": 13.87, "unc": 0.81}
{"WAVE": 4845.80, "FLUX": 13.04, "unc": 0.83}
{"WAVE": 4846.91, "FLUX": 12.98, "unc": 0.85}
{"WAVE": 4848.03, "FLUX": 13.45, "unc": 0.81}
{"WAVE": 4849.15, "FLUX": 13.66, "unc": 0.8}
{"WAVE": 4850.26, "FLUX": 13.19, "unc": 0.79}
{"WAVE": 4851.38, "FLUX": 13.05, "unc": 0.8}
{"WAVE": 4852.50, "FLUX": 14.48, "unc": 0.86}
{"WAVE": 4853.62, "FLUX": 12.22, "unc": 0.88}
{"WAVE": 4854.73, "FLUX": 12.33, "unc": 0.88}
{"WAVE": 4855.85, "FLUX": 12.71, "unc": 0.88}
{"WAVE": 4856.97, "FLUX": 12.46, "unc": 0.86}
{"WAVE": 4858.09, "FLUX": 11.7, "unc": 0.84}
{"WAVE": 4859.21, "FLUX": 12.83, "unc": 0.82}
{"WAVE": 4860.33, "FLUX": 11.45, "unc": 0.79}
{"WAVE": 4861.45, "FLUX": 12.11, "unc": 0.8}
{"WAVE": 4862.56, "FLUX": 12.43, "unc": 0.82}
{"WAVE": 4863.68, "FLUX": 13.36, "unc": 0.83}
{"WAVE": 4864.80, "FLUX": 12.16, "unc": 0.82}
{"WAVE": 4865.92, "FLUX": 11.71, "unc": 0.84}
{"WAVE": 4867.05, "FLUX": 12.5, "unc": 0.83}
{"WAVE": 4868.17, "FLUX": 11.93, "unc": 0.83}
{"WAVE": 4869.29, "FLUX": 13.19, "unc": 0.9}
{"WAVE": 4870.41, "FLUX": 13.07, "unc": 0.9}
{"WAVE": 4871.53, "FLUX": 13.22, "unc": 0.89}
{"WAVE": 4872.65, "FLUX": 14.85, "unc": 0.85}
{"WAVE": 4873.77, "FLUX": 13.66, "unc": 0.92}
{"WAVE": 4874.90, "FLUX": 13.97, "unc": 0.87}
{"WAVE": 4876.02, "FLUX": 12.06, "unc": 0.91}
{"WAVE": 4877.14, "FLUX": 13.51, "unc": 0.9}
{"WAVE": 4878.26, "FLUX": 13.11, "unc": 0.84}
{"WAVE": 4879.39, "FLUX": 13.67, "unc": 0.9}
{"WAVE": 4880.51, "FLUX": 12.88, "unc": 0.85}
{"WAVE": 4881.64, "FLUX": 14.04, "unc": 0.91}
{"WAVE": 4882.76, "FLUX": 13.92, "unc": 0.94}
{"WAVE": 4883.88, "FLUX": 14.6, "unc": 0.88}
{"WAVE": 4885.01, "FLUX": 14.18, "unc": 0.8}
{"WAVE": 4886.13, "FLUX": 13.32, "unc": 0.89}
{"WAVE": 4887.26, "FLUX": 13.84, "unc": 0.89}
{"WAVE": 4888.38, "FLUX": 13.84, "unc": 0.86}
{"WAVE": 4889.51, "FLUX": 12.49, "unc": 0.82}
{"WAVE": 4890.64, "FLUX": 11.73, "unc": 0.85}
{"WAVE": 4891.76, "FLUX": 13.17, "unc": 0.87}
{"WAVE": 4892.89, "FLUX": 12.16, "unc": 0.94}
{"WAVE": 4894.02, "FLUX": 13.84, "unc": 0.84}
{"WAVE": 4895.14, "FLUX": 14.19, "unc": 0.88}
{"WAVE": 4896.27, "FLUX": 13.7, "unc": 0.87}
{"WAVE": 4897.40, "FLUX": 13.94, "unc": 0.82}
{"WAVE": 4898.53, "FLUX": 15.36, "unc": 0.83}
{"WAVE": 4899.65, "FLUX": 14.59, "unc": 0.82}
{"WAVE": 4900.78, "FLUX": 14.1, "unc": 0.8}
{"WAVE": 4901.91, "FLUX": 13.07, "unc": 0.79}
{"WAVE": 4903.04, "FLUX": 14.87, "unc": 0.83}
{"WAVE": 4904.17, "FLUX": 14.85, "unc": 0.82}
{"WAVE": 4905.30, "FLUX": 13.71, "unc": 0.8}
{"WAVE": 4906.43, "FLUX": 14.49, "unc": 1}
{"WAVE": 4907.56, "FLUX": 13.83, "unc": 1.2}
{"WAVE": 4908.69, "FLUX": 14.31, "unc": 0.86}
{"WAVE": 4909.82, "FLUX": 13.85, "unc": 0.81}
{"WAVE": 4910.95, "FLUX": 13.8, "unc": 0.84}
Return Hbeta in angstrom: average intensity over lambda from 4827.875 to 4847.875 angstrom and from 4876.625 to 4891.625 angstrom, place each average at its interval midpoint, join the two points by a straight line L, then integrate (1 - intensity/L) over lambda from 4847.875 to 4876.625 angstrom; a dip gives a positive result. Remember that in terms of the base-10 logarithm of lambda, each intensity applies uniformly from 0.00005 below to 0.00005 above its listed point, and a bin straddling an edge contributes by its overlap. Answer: 1.6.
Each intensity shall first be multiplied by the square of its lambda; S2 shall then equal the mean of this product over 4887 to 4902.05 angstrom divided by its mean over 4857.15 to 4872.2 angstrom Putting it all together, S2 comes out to 1.10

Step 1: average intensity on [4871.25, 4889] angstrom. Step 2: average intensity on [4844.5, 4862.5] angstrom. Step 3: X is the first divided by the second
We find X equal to 1.07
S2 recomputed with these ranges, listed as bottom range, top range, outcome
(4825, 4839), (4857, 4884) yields 0.94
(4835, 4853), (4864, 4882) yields 0.97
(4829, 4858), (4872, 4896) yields 1.02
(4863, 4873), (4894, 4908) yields 1.12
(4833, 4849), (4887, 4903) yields 1.01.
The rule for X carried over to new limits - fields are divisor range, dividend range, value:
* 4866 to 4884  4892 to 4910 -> 1.05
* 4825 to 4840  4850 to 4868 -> 0.90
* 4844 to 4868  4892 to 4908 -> 1.10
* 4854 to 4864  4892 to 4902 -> 1.12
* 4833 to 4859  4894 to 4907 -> 1.06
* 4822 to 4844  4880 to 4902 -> 0.98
